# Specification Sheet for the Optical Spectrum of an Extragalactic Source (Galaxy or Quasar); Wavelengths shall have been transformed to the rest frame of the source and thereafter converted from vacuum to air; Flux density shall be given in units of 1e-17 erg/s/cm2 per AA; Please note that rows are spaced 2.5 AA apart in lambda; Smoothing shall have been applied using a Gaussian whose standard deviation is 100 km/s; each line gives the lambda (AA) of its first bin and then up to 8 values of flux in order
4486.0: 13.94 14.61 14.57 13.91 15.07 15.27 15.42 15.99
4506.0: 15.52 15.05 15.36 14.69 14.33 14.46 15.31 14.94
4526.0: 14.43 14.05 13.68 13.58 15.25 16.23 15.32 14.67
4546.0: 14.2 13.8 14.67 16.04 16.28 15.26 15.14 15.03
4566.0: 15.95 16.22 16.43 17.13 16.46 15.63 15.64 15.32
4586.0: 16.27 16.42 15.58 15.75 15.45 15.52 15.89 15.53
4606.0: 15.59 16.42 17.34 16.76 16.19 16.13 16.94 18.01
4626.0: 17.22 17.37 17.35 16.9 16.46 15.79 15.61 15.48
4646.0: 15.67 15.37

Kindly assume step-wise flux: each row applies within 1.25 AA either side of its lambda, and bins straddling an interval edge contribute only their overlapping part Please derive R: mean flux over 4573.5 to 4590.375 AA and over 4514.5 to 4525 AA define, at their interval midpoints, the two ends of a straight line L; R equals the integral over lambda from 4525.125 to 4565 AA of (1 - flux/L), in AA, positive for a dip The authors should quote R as 1.1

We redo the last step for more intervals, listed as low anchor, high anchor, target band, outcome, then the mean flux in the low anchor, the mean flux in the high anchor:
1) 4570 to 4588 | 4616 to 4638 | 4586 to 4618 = 0.9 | 16.1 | 17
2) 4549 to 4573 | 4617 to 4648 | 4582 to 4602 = 0.3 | 15.7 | 16.5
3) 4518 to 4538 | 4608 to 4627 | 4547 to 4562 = 0.0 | 14.5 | 16.9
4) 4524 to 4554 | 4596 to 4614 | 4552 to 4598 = -1.4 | 14.6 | 16.1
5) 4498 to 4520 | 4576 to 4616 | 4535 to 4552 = 0.6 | 15.1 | 16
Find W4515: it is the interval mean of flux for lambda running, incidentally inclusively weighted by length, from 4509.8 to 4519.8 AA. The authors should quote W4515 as 14.7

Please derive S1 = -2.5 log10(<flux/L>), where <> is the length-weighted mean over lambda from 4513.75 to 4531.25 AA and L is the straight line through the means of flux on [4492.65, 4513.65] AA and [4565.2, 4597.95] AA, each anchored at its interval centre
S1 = 0.06 mag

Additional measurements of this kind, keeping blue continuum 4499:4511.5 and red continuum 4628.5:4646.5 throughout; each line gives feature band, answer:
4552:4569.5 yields 0.01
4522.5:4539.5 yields 0.08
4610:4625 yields -0.05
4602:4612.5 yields -0.01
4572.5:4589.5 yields -0.01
